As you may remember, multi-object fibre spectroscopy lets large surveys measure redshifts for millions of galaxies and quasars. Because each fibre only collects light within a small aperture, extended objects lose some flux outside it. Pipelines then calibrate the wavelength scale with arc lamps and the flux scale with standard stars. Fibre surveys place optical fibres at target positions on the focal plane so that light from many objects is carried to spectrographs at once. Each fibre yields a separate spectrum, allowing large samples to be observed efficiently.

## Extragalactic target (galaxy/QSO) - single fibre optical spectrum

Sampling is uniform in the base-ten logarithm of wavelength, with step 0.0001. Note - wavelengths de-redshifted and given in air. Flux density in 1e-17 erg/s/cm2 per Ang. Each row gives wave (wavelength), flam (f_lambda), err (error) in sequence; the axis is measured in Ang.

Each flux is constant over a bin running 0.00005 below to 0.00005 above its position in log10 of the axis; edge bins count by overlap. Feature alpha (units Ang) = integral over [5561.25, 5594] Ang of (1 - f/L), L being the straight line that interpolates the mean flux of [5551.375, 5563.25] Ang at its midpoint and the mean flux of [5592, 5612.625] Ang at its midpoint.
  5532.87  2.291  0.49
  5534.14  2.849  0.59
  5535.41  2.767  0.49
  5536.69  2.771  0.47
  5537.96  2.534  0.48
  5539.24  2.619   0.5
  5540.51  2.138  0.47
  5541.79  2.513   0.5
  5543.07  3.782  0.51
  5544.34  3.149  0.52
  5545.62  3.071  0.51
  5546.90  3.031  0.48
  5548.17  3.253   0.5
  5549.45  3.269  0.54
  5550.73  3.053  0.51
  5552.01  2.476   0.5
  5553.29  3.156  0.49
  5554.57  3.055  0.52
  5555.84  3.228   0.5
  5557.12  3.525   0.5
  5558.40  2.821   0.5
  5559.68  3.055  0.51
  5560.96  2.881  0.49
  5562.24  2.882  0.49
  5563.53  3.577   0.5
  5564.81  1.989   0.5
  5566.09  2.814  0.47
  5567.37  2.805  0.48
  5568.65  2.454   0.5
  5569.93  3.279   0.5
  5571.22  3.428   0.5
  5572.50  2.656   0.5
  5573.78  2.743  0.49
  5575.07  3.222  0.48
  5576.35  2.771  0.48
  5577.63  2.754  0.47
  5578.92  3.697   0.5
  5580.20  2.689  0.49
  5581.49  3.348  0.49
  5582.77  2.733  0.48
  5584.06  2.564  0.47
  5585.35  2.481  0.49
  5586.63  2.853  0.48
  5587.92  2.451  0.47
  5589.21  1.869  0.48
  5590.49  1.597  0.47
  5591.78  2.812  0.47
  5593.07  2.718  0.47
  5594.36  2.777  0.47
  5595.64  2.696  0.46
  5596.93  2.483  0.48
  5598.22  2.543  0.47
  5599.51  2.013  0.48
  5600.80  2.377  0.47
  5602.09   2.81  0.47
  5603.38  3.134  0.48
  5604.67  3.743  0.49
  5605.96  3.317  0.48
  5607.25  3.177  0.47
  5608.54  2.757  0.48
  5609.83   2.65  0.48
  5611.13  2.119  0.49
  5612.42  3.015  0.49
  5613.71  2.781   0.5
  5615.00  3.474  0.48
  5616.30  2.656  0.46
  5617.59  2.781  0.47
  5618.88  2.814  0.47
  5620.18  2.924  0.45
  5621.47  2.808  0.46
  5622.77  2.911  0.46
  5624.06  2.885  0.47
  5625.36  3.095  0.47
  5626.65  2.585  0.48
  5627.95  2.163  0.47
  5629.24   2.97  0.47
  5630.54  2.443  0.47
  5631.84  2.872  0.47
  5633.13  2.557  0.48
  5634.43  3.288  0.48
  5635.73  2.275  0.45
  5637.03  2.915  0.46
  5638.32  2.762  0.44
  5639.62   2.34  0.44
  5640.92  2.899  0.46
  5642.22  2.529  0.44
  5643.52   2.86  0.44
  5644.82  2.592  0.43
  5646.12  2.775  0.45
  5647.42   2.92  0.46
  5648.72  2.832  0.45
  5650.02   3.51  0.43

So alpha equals 1.60 Ang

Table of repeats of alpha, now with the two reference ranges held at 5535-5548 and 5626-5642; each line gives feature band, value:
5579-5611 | 0.5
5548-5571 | -1.3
